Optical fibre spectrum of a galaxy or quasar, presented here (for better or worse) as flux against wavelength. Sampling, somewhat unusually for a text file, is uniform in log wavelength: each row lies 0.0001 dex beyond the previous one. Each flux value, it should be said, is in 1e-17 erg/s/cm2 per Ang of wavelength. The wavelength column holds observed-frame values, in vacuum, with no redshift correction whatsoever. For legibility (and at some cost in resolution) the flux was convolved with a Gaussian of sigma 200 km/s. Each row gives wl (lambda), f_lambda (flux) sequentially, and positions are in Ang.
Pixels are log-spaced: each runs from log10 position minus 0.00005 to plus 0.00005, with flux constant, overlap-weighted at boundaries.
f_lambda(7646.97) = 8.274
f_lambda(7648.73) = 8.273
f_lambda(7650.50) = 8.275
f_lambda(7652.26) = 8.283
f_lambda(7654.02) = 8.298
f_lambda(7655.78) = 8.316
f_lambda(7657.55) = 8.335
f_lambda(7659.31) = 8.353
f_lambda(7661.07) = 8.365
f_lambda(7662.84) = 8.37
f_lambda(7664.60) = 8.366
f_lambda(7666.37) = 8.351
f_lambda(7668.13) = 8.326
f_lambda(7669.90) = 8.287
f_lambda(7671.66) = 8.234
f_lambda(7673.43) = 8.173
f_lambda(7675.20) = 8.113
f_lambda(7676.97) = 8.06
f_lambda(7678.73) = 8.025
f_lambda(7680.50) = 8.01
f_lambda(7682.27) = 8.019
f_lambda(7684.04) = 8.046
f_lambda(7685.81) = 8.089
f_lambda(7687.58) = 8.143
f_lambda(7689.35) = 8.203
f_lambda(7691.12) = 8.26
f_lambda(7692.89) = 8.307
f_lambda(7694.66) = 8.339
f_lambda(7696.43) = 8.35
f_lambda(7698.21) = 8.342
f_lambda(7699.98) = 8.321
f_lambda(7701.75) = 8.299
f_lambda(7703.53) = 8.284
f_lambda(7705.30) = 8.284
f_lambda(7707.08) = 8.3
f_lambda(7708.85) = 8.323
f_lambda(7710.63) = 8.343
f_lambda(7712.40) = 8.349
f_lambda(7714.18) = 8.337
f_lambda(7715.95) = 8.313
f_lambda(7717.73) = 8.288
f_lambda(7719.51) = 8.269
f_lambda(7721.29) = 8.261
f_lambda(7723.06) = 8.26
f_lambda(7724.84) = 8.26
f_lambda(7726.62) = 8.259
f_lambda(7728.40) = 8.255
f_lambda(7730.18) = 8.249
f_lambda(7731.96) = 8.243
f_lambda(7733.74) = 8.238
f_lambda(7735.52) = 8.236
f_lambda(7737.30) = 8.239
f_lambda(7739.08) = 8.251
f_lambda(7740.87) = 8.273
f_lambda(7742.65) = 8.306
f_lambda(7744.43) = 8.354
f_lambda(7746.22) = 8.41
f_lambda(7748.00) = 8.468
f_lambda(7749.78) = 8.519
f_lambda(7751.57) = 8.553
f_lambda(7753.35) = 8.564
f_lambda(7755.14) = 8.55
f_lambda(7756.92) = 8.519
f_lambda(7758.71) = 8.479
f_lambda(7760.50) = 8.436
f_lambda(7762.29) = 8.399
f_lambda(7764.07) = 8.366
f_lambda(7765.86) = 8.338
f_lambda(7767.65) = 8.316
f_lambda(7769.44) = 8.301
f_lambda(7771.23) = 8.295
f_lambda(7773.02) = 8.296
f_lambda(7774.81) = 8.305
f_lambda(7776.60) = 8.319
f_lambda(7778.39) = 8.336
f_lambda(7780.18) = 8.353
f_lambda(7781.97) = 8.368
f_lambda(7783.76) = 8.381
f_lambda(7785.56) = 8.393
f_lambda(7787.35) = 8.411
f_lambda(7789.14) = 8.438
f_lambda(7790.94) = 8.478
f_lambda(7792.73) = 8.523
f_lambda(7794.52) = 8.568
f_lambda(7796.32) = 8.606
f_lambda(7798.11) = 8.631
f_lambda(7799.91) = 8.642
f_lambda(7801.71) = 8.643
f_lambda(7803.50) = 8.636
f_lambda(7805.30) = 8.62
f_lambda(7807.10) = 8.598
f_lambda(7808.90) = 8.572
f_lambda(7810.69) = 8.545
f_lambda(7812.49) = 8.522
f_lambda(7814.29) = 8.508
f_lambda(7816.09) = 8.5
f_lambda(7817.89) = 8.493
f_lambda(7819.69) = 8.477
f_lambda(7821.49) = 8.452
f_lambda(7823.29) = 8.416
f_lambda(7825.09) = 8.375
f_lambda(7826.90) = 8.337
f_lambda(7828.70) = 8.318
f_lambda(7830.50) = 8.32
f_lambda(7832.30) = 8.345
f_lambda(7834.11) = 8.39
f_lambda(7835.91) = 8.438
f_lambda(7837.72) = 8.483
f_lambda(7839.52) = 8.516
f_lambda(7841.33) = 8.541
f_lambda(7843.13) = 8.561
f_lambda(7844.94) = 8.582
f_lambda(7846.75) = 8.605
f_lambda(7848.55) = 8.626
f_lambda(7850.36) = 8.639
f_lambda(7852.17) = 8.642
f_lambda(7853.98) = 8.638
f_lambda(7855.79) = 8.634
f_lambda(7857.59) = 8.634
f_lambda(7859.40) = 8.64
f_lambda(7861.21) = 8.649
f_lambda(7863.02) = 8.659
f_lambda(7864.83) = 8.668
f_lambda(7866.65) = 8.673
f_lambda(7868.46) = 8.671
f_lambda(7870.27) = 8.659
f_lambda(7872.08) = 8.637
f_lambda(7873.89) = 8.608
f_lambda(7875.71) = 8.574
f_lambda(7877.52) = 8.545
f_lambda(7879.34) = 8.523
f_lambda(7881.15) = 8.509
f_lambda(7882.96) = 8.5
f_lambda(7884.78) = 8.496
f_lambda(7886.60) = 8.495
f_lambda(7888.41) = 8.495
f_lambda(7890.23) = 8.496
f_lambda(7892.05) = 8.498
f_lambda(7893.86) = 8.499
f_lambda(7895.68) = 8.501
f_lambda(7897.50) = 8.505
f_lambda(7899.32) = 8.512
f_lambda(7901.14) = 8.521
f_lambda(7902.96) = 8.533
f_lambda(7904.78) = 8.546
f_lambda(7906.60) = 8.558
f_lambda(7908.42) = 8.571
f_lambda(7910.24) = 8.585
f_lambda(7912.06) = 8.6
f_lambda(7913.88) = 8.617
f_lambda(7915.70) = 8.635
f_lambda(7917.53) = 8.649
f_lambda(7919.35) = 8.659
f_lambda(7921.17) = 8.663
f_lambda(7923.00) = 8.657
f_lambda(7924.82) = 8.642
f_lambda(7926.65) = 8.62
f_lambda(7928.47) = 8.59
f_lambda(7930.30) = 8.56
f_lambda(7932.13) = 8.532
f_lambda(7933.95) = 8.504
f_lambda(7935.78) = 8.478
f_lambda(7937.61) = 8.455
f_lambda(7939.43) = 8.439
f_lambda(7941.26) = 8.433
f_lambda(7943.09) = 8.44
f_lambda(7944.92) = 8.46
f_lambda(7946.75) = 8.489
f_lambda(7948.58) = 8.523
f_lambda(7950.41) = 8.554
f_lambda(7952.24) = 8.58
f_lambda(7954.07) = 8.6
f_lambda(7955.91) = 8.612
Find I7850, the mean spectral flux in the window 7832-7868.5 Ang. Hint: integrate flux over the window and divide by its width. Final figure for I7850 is 8.58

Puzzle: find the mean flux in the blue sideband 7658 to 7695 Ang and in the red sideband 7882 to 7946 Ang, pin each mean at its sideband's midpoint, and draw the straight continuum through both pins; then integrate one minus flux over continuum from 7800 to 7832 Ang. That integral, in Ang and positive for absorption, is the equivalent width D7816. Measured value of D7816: -0.3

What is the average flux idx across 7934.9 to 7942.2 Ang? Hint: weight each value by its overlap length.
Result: 8.45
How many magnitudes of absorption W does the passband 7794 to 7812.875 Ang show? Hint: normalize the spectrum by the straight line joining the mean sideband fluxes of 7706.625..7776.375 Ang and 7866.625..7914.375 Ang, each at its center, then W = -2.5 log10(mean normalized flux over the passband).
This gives -0.02 mag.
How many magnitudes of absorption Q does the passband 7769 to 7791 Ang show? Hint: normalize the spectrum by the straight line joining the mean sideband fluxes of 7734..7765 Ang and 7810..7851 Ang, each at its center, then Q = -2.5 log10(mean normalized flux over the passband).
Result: 0.010 mag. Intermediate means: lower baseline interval 8.4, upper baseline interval 8.48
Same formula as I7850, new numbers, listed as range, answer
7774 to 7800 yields 8.45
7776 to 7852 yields 8.49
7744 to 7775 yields 8.42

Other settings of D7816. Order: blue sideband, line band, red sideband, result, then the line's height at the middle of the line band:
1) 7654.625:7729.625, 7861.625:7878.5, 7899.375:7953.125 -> -0.3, 8.48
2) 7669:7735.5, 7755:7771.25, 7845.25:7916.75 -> -0.1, 8.35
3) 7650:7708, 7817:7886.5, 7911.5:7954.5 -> -0.7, 8.46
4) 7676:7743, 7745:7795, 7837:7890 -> -0.2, 8.38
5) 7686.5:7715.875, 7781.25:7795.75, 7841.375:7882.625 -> 0.0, 8.47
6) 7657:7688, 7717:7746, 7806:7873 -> 0.2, 8.32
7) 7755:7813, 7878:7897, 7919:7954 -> 0.0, 8.51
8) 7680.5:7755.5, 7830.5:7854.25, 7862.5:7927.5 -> -0.1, 8.49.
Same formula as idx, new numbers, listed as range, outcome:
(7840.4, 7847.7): 8.57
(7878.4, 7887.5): 8.5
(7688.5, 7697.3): 8.3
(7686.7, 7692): 8.2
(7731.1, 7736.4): 8.24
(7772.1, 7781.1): 8.33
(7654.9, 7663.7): 8.34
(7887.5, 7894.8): 8.5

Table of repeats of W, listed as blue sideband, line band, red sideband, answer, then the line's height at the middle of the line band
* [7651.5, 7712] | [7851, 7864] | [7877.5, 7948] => -0.02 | 8.47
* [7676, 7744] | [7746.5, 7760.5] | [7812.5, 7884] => -0.02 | 8.34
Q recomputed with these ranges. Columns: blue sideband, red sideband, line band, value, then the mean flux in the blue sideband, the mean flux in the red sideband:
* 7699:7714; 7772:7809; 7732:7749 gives 0.009 mag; 8.31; 8.48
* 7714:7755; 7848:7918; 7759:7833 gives -0.002 mag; 8.33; 8.58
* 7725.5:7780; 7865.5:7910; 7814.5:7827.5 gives 0.002 mag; 8.35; 8.55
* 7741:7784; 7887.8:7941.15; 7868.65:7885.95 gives -0.006 mag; 8.4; 8.55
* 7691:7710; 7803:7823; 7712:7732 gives 0.010 mag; 8.31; 8.53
